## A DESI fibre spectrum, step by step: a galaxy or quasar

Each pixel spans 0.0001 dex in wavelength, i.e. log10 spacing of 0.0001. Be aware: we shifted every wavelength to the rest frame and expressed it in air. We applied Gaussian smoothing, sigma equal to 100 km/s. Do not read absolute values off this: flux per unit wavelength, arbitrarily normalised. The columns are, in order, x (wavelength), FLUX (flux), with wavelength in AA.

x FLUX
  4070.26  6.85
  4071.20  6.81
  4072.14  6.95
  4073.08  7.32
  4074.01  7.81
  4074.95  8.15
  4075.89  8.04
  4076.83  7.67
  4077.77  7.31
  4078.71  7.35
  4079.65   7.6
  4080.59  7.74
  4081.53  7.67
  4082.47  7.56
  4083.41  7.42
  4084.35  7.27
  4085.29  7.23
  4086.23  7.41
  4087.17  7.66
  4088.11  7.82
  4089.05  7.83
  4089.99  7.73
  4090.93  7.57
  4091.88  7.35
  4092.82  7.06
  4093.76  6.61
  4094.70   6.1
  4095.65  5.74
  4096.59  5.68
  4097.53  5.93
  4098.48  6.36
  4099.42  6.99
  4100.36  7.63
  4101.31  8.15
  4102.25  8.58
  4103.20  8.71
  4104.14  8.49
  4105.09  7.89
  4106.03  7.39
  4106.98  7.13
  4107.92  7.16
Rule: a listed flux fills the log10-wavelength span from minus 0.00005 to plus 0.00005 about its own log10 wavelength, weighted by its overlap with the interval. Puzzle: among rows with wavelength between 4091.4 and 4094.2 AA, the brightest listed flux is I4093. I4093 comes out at 7.35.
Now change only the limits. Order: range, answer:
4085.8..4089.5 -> 7.83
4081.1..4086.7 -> 7.67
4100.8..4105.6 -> 8.71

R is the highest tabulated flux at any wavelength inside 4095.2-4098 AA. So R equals 5.93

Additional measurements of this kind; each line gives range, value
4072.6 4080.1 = 8.15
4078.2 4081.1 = 7.74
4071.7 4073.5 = 7.32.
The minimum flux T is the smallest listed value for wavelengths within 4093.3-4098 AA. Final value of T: 5.68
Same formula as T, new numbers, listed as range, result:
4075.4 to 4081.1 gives 7.31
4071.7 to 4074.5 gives 6.95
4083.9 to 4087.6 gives 7.23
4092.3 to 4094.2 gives 6.61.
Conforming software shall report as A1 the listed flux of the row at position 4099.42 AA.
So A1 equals 6.99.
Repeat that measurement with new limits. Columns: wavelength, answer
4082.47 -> 7.56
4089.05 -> 7.83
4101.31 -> 8.15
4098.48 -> 6.36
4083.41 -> 7.42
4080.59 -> 7.74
